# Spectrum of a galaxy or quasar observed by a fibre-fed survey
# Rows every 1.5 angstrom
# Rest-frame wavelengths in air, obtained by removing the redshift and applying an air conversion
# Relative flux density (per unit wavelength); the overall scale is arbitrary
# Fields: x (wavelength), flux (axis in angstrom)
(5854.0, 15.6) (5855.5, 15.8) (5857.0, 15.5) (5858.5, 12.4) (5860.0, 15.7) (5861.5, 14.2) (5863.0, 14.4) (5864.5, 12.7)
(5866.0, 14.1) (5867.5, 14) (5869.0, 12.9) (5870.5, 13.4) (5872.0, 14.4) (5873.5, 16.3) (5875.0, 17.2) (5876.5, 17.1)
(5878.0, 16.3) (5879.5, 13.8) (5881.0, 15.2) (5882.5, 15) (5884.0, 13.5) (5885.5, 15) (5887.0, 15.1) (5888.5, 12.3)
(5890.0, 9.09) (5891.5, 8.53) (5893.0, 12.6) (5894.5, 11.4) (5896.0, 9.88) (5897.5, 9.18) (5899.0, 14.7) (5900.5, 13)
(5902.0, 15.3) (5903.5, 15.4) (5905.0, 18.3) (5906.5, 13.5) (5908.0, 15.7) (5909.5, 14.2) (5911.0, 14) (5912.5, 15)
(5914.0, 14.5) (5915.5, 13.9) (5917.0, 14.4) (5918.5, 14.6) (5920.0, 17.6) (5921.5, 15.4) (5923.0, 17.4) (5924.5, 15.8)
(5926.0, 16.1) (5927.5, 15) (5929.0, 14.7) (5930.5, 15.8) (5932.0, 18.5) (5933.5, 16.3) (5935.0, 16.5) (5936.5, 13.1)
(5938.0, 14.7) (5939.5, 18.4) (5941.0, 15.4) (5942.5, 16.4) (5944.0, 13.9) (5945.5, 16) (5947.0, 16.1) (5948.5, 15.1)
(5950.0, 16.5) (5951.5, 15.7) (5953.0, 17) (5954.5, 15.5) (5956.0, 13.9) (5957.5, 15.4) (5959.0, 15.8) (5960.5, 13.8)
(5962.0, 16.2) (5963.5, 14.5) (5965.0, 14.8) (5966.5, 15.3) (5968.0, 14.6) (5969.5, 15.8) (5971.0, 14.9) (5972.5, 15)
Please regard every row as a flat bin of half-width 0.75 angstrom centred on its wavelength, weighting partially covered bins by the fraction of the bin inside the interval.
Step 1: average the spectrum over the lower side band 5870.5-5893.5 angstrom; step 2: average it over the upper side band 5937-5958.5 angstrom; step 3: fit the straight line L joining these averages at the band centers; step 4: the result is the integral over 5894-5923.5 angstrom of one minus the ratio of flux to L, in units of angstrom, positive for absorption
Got 0.8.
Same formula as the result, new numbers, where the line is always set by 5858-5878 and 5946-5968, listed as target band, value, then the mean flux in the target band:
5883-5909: 3.05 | 13.1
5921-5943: -1.17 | 16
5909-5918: 0.40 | 14.3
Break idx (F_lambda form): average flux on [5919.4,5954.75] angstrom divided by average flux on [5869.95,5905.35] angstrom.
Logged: 1.16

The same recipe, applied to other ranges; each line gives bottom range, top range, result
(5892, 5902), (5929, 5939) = 1.32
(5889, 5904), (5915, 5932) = 1.32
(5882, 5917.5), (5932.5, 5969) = 1.15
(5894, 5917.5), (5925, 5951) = 1.13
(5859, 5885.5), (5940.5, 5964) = 1.05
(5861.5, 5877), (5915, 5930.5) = 1.06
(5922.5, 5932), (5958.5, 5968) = 0.94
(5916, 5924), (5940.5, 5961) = 0.98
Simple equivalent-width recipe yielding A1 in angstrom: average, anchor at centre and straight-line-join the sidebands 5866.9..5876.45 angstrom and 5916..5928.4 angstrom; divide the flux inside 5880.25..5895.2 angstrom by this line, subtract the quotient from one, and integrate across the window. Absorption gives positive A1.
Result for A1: 2.3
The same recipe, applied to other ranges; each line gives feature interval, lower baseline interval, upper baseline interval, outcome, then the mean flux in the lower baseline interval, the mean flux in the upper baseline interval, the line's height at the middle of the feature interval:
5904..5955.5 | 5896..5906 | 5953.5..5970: -4.0 angstrom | 14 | 15.1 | 14.5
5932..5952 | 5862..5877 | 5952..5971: -1.0 angstrom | 14.6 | 15.2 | 15.1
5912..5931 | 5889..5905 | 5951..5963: -2.7 angstrom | 12.2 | 15.4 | 13.5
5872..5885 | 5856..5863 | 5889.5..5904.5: -2.2 angstrom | 14.5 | 12.1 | 13.3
